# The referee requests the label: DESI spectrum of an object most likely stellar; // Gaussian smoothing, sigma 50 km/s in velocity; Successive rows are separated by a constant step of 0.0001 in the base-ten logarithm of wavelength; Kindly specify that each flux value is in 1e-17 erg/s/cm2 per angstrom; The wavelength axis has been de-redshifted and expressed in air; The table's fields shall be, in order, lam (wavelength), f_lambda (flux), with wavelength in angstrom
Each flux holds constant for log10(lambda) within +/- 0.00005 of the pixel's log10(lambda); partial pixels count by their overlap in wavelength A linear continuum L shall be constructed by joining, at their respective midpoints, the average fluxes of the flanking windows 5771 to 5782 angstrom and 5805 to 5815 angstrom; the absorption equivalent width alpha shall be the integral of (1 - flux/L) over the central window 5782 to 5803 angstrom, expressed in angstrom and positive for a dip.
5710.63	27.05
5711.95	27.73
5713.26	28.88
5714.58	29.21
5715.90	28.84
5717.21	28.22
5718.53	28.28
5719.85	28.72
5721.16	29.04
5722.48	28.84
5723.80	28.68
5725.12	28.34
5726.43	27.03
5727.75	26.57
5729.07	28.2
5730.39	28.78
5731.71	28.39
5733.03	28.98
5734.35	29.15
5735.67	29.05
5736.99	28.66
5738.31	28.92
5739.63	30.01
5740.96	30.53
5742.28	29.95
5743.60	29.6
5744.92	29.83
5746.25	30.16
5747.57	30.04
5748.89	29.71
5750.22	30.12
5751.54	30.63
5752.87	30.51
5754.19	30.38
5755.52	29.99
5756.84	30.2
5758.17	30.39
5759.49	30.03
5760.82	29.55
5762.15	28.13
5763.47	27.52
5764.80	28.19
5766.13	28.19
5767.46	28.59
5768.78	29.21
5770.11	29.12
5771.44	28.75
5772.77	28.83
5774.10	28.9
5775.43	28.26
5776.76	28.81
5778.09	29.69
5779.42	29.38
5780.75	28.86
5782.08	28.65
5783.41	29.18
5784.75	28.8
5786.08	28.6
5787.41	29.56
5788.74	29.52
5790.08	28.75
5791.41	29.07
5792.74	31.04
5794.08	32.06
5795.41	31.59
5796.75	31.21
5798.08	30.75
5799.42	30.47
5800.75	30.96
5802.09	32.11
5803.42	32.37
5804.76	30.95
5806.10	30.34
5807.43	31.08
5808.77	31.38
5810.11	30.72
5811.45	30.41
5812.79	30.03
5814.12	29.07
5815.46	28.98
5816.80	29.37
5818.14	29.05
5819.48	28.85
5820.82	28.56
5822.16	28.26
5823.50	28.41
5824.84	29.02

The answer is -0.4 angstrom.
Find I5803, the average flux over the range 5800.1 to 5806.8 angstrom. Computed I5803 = 31.4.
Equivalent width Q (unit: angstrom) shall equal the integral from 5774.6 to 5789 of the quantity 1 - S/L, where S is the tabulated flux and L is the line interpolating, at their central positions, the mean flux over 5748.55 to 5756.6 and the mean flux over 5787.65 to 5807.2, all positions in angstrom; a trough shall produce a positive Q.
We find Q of 0.7 angstrom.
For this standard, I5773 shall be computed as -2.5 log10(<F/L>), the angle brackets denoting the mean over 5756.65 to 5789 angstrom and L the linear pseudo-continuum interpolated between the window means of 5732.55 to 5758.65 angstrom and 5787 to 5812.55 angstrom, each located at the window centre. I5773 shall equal 0.05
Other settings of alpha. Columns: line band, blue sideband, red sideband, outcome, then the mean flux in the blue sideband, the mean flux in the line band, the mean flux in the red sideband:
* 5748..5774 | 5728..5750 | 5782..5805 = 0.3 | 29.3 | 29.4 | 30.3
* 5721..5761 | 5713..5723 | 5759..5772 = -0.9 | 28.7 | 29.4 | 28.7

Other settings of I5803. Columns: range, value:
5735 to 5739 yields 28.9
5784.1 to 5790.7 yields 29.1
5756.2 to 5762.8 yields 29.6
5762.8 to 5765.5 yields 27.9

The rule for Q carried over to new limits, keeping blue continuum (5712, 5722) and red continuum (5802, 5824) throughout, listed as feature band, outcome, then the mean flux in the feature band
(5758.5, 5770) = 0.2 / 28.8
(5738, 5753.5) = -0.5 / 30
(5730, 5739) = 0.0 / 28.9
